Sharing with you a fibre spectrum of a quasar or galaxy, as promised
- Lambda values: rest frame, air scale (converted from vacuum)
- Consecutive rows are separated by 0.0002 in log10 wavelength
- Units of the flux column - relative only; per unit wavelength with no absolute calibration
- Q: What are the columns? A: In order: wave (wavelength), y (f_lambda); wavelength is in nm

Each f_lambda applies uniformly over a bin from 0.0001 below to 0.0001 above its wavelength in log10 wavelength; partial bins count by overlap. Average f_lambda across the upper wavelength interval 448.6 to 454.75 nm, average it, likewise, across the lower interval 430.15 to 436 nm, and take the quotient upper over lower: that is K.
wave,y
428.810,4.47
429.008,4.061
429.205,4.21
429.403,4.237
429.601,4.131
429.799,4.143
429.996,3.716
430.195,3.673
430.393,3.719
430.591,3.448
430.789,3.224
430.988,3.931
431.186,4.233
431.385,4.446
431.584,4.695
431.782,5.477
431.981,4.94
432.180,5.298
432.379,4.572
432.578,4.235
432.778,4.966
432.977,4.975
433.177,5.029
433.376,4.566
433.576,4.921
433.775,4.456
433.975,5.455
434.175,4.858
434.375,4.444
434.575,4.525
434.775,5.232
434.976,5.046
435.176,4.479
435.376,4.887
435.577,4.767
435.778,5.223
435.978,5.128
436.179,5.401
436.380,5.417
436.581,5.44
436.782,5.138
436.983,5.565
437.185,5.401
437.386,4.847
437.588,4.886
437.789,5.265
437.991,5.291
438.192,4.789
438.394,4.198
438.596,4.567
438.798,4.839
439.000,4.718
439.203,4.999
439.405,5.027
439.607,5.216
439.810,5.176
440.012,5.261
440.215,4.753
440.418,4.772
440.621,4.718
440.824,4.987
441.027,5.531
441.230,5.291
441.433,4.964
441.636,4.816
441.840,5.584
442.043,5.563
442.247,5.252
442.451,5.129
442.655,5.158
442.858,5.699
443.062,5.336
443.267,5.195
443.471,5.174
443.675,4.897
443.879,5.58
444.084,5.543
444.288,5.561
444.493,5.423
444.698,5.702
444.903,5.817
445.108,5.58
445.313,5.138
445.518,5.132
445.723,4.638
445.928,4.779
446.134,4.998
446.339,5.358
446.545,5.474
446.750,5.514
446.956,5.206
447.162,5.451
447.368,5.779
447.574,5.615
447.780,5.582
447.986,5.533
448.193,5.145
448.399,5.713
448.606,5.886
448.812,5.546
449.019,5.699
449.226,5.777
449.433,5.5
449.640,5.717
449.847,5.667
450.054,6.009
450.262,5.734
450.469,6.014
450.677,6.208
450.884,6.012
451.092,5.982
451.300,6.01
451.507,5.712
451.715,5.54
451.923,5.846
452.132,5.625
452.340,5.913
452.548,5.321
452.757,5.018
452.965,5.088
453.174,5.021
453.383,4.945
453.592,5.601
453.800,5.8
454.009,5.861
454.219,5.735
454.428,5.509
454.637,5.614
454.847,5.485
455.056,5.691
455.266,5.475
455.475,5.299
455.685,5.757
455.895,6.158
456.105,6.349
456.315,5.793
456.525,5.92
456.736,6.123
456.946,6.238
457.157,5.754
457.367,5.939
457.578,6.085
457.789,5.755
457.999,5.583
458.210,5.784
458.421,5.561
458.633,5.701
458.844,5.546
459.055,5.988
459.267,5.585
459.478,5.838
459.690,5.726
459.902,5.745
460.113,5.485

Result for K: 1.22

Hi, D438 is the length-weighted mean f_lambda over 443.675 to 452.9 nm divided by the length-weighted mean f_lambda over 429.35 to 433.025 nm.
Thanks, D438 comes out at 1.3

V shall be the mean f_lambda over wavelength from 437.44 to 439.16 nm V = 4.82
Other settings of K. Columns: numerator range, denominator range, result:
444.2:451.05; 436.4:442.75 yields 1.09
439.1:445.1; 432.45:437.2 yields 1.06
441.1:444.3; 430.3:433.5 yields 1.18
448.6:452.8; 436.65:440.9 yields 1.16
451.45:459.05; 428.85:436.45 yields 1.24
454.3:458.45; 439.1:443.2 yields 1.12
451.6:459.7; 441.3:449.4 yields 1.06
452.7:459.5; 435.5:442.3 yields 1.12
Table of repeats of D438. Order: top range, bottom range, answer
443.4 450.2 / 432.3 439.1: 1.11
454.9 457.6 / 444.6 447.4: 1.11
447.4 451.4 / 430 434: 1.29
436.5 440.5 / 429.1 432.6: 1.18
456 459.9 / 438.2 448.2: 1.12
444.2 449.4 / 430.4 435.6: 1.17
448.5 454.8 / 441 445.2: 1.05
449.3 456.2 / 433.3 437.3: 1.13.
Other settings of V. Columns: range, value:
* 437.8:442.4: 5.02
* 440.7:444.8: 5.32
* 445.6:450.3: 5.49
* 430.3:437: 4.76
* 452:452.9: 5.46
